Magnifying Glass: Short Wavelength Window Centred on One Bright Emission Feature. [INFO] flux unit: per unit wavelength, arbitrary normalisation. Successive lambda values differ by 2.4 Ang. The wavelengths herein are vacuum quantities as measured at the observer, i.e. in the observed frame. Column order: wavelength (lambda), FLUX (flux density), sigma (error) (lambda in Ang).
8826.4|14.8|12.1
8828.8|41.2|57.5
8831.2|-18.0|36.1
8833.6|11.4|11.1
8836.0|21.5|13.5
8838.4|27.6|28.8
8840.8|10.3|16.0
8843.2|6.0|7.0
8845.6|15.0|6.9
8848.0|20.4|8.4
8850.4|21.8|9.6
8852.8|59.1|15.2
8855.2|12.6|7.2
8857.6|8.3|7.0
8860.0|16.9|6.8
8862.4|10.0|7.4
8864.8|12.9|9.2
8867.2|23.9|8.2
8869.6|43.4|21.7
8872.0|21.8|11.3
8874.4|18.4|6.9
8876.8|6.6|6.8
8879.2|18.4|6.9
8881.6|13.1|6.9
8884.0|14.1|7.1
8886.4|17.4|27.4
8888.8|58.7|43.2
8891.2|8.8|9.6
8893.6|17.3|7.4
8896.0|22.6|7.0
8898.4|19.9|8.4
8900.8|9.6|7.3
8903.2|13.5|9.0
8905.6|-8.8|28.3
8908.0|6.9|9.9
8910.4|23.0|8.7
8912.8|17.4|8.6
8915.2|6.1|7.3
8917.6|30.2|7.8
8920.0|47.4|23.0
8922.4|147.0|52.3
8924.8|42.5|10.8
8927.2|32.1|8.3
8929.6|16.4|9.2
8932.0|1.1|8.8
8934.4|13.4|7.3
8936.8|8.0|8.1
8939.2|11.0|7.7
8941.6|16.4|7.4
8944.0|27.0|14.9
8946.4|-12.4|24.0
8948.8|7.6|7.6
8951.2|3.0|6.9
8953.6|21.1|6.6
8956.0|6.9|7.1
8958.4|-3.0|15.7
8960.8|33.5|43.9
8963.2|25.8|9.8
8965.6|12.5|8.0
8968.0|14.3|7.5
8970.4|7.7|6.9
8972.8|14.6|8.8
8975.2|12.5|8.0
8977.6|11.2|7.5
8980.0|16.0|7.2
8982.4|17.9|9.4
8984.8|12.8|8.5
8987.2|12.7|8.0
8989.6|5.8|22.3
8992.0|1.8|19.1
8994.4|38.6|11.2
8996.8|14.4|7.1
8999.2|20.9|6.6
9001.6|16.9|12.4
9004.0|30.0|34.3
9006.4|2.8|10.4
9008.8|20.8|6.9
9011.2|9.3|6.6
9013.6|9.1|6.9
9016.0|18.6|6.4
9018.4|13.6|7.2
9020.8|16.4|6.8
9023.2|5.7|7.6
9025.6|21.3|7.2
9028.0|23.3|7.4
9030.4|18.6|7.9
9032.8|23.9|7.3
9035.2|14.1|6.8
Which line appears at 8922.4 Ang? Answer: H-beta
